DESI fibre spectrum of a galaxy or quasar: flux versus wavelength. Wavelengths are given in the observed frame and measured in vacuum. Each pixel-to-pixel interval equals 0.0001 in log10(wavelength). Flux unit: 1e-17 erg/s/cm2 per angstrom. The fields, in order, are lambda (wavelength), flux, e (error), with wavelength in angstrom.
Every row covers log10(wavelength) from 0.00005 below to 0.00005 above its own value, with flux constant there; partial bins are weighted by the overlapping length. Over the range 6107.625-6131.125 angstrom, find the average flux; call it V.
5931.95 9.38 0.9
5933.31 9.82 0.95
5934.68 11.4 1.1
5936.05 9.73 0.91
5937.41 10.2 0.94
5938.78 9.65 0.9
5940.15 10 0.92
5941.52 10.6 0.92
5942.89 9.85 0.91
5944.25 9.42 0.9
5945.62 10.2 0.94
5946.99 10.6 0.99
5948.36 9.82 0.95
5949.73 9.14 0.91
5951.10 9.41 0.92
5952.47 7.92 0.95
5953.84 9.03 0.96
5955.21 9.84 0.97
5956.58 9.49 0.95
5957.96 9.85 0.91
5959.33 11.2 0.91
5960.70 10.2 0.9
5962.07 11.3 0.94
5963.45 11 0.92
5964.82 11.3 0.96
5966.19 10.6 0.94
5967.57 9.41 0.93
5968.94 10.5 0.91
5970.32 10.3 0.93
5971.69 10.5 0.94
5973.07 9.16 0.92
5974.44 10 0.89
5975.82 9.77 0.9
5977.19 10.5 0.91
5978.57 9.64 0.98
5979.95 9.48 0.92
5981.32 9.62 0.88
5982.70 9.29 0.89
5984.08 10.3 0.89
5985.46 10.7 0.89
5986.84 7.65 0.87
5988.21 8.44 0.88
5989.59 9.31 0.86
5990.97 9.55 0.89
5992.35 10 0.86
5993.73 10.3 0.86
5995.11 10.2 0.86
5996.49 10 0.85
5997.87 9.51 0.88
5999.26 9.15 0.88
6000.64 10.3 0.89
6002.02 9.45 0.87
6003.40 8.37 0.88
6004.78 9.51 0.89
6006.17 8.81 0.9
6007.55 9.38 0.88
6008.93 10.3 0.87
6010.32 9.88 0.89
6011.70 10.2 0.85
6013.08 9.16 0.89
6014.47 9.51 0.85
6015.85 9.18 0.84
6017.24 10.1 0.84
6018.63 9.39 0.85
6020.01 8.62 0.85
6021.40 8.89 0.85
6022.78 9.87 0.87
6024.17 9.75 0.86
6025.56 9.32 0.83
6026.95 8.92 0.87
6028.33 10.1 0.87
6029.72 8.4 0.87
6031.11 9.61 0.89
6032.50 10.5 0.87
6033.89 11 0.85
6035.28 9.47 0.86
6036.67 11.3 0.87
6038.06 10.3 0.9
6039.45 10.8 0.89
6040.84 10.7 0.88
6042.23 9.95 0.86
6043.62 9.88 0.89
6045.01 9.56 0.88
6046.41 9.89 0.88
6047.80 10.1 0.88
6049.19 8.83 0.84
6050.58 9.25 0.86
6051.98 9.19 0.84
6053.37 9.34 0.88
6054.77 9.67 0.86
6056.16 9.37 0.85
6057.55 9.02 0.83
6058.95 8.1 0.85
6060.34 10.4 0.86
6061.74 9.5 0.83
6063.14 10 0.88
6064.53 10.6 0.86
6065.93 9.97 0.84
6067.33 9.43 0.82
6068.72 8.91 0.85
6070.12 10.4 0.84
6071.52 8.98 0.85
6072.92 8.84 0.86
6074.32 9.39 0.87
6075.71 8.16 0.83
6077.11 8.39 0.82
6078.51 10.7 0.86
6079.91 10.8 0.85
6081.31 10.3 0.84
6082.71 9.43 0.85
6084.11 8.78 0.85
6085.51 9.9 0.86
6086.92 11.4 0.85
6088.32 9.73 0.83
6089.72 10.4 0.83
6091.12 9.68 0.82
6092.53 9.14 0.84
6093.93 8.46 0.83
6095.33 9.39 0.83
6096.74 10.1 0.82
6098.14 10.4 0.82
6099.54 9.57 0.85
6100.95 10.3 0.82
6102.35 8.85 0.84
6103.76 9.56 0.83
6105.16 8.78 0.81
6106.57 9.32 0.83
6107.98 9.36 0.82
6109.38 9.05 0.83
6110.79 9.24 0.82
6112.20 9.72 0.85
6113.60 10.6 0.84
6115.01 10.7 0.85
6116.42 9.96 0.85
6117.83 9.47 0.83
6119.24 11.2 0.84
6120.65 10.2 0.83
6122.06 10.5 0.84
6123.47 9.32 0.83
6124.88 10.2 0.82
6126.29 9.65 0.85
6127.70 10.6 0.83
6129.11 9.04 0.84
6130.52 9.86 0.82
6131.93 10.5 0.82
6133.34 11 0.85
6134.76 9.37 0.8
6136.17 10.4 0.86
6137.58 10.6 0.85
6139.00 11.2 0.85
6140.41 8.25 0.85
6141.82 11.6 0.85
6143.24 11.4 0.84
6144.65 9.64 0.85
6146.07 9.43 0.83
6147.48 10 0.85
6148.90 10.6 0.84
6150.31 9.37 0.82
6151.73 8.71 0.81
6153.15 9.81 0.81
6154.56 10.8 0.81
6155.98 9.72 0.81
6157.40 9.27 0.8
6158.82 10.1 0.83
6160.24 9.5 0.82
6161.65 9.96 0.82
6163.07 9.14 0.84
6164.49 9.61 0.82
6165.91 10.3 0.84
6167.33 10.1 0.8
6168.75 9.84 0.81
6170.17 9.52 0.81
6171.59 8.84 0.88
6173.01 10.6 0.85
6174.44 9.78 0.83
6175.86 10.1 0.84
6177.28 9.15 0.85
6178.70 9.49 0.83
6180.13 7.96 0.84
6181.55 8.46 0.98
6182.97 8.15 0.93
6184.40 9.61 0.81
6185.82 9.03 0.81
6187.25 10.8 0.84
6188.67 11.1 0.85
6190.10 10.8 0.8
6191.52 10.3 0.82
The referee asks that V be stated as 9.93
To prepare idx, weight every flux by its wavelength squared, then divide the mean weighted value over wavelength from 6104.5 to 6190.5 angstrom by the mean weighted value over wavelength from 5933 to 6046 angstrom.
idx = 1.1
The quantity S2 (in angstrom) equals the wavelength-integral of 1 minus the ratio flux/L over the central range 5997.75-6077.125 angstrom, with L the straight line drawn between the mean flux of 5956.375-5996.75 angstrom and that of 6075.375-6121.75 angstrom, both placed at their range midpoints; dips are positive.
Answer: 2.3 angstrom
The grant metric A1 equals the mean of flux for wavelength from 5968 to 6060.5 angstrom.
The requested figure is 9.66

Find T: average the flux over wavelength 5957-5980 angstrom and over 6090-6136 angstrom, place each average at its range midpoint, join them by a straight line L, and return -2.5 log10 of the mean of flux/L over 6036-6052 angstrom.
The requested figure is 0.00 mag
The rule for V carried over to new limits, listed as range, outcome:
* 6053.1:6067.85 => 9.59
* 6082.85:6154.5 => 9.89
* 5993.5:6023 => 9.53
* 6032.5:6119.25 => 9.72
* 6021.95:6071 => 9.75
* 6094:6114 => 9.54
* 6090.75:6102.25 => 9.59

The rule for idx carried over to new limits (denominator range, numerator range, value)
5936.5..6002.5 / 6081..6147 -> 1.05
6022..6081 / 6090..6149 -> 1.05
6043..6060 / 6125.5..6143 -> 1.12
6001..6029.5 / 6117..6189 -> 1.09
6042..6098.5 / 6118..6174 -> 1.07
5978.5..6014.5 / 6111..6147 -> 1.11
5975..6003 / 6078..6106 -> 1.05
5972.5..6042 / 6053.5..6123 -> 1.03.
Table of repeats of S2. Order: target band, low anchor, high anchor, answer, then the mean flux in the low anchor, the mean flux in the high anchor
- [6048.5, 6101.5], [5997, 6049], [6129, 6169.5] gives 1.3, 9.7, 9.98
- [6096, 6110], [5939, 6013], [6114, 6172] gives 0.6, 9.81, 9.99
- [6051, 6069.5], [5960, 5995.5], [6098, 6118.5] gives 0.5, 9.96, 9.64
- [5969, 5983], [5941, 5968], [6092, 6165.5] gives 0.2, 10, 9.86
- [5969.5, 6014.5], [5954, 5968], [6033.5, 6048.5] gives 3.0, 10.4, 10.3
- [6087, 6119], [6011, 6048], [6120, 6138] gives 1.1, 9.79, 10.1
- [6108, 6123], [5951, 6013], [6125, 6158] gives 0.0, 9.79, 10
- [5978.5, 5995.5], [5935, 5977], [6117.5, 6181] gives 0.7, 10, 9.9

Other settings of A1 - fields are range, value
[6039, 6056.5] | 9.73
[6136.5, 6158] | 10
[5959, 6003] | 9.94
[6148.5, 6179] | 9.74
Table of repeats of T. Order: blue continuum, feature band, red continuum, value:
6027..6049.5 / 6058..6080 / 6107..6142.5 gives 0.06 mag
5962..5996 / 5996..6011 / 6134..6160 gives 0.05 mag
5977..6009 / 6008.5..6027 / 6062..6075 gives 0.01 mag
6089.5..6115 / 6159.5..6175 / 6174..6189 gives -0.04 mag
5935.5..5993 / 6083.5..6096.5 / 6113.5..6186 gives 0.02 mag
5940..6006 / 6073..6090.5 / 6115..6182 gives 0.01 mag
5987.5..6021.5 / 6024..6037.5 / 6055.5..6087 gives -0.04 mag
